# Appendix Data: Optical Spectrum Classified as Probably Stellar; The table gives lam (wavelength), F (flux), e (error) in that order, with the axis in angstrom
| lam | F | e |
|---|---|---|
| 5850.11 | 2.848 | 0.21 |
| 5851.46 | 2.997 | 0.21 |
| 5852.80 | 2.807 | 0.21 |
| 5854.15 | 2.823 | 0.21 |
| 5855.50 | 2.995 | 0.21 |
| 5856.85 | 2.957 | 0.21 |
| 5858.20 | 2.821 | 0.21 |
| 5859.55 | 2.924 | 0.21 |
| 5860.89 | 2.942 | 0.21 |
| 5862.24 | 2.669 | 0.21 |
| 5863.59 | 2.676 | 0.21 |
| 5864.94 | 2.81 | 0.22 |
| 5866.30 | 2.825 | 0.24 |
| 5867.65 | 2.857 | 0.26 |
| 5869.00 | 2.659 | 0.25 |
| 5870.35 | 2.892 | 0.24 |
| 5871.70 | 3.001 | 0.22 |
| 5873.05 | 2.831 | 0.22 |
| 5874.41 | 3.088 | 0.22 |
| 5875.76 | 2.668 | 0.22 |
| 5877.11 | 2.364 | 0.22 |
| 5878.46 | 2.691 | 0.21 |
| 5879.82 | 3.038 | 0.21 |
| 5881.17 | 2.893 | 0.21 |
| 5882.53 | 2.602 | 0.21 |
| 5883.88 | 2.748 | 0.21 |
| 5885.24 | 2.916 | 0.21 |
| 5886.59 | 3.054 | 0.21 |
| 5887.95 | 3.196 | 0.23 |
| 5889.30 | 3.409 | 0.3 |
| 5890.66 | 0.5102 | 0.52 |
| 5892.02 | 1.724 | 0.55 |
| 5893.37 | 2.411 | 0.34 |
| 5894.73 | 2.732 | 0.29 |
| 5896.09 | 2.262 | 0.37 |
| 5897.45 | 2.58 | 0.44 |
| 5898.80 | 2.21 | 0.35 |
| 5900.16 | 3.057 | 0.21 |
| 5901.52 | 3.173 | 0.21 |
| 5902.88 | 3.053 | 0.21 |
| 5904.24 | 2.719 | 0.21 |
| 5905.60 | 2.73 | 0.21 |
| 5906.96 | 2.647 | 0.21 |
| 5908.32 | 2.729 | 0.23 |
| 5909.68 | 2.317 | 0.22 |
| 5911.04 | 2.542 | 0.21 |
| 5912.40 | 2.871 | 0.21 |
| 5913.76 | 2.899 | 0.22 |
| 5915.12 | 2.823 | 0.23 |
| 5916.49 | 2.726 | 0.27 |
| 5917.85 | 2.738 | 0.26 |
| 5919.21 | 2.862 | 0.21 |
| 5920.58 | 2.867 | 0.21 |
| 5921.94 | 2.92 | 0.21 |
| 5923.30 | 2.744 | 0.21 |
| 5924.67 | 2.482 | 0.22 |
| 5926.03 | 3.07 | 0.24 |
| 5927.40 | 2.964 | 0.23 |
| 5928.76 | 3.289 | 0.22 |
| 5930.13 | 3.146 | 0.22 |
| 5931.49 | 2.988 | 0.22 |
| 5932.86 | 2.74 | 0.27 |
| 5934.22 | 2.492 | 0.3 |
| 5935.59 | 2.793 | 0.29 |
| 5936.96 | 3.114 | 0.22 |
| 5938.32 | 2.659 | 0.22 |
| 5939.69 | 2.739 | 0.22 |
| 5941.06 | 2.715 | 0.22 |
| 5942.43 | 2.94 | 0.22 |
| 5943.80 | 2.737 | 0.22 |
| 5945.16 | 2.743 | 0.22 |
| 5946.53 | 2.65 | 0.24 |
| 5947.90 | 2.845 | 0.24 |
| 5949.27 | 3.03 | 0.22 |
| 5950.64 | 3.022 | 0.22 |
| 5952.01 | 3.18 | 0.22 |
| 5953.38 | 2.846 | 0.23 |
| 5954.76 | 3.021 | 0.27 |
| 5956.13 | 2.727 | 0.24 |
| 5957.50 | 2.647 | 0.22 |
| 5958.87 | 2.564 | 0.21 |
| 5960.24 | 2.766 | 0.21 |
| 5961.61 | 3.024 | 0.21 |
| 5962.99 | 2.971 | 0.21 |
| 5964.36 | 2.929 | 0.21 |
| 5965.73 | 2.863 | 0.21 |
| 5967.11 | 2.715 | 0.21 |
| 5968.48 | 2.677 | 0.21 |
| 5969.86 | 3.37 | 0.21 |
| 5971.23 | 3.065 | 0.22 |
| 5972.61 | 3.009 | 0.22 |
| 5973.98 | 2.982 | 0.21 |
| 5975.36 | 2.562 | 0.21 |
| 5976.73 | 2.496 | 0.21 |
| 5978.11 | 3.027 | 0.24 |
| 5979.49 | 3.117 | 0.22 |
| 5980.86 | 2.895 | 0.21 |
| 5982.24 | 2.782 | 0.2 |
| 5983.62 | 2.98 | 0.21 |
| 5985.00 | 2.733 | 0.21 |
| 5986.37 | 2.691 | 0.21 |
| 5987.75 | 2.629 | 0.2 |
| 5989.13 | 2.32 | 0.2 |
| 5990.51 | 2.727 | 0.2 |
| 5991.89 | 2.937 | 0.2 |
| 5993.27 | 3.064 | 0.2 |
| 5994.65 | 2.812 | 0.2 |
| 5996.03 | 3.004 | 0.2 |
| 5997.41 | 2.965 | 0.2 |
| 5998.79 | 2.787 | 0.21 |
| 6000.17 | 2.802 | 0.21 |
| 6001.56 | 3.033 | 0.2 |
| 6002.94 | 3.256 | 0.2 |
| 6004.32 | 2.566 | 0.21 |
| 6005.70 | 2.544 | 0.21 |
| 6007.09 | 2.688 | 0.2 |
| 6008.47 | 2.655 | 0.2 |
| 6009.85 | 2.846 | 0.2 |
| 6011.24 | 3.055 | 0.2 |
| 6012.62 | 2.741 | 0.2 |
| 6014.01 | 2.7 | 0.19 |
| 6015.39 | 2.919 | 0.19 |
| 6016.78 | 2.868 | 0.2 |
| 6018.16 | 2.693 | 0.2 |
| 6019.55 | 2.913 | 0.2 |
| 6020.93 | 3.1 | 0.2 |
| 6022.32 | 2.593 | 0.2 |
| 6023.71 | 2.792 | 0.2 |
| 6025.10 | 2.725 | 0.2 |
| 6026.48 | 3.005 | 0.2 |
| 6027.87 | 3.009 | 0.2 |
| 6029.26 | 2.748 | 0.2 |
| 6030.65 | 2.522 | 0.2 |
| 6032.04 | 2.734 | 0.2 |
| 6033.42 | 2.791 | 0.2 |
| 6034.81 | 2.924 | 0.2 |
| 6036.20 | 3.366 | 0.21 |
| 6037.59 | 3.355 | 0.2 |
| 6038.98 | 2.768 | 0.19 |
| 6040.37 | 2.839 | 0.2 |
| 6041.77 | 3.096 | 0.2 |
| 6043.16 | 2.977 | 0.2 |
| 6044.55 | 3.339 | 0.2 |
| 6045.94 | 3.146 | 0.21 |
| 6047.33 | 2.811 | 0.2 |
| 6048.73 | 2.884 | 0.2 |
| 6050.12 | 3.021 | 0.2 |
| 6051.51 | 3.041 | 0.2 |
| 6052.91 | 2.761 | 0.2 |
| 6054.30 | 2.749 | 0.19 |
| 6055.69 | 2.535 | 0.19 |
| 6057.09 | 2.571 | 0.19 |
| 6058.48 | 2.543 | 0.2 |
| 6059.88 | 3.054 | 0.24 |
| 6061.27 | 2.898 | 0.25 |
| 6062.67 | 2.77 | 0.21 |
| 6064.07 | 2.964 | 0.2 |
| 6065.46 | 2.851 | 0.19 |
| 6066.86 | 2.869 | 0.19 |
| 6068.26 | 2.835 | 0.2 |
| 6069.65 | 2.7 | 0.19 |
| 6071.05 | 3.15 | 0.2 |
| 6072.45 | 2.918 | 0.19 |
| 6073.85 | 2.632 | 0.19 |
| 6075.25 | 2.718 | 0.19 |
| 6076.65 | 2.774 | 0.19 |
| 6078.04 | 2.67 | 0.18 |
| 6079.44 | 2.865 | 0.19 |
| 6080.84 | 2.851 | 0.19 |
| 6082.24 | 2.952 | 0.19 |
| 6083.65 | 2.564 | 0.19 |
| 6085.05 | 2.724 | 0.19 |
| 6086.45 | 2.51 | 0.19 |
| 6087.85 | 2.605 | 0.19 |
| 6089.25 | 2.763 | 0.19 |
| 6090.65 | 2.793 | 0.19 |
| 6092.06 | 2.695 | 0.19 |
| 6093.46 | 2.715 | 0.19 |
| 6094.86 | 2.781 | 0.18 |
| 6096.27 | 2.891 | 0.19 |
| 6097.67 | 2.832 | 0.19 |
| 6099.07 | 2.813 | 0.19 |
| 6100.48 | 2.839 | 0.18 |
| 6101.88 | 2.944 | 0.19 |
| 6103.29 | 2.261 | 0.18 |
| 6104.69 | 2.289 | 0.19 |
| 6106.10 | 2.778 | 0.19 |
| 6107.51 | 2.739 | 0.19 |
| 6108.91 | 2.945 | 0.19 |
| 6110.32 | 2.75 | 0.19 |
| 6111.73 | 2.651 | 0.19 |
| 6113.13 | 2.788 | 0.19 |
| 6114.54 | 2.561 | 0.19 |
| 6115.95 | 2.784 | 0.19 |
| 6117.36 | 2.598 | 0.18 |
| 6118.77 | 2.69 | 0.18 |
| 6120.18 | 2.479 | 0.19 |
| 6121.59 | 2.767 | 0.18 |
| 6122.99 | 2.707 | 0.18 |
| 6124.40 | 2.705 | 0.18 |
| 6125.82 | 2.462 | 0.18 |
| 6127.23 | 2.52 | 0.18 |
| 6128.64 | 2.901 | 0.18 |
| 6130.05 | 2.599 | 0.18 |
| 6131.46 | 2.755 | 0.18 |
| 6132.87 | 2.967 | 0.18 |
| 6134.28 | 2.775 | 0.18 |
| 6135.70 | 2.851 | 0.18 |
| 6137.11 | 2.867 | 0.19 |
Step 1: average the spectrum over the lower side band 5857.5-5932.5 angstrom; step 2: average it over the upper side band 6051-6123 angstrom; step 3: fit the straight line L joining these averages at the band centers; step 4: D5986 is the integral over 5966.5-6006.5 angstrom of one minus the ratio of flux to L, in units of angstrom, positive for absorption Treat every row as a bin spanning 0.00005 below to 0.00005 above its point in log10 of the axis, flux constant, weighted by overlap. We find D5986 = -1.4 angstrom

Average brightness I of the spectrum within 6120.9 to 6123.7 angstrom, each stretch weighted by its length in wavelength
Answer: 2.75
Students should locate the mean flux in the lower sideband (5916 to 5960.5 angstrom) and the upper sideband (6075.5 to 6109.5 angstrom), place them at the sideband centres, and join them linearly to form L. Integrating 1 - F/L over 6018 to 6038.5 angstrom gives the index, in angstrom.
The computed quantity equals -0.8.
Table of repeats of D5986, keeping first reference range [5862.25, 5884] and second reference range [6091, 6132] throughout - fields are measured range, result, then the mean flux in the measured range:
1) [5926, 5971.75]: -2.0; 2.88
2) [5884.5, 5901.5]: 1.5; 2.53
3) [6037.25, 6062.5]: -1.7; 2.9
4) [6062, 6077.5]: -0.7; 2.83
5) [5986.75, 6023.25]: -1.0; 2.81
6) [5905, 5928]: 0.1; 2.76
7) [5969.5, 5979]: -0.6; 2.92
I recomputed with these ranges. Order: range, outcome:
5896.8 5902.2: 2.76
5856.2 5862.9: 2.87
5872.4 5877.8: 2.74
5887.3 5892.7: 2.21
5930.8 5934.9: 2.75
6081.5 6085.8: 2.74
